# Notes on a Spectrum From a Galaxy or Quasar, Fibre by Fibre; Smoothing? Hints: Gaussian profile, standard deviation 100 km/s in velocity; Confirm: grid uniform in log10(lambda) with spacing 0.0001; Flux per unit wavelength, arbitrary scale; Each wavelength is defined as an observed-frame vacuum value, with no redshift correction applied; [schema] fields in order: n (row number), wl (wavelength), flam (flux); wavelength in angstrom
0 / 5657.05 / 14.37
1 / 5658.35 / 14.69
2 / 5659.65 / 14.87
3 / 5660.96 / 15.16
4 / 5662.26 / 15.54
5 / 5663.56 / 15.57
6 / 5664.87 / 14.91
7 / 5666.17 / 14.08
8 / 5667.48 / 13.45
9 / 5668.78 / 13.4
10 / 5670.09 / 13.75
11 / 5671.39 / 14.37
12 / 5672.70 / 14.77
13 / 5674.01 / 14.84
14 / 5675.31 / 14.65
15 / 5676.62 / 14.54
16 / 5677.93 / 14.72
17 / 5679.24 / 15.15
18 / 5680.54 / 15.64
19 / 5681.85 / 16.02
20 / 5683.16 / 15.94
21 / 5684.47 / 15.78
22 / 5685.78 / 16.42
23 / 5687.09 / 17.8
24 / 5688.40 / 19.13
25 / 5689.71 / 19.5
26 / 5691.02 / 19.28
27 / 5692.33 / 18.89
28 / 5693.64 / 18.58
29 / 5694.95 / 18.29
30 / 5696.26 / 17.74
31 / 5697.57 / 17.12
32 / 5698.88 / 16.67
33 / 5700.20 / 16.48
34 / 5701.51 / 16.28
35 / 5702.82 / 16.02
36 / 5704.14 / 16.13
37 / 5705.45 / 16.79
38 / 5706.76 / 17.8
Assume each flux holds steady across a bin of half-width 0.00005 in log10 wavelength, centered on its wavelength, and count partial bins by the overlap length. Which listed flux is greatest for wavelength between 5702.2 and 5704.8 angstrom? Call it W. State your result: 16.13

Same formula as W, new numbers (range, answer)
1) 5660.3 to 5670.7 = 15.57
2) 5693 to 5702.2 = 18.58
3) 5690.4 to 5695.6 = 19.28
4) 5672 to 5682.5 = 16.02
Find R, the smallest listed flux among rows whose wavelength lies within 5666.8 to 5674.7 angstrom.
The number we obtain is 13.4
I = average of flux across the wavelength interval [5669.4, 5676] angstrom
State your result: 14.5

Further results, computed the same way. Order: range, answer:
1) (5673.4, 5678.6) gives 14.7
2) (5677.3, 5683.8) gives 15.5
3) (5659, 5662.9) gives 15.2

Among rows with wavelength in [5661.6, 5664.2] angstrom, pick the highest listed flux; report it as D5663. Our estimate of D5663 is 15.57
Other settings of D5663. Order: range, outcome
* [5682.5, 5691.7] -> 19.5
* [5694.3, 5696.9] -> 18.29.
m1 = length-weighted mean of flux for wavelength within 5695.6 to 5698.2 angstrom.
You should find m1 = 17.5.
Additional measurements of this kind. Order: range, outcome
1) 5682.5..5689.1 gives 17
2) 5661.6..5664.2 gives 15.6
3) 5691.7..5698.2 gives 18.1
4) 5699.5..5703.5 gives 16.2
